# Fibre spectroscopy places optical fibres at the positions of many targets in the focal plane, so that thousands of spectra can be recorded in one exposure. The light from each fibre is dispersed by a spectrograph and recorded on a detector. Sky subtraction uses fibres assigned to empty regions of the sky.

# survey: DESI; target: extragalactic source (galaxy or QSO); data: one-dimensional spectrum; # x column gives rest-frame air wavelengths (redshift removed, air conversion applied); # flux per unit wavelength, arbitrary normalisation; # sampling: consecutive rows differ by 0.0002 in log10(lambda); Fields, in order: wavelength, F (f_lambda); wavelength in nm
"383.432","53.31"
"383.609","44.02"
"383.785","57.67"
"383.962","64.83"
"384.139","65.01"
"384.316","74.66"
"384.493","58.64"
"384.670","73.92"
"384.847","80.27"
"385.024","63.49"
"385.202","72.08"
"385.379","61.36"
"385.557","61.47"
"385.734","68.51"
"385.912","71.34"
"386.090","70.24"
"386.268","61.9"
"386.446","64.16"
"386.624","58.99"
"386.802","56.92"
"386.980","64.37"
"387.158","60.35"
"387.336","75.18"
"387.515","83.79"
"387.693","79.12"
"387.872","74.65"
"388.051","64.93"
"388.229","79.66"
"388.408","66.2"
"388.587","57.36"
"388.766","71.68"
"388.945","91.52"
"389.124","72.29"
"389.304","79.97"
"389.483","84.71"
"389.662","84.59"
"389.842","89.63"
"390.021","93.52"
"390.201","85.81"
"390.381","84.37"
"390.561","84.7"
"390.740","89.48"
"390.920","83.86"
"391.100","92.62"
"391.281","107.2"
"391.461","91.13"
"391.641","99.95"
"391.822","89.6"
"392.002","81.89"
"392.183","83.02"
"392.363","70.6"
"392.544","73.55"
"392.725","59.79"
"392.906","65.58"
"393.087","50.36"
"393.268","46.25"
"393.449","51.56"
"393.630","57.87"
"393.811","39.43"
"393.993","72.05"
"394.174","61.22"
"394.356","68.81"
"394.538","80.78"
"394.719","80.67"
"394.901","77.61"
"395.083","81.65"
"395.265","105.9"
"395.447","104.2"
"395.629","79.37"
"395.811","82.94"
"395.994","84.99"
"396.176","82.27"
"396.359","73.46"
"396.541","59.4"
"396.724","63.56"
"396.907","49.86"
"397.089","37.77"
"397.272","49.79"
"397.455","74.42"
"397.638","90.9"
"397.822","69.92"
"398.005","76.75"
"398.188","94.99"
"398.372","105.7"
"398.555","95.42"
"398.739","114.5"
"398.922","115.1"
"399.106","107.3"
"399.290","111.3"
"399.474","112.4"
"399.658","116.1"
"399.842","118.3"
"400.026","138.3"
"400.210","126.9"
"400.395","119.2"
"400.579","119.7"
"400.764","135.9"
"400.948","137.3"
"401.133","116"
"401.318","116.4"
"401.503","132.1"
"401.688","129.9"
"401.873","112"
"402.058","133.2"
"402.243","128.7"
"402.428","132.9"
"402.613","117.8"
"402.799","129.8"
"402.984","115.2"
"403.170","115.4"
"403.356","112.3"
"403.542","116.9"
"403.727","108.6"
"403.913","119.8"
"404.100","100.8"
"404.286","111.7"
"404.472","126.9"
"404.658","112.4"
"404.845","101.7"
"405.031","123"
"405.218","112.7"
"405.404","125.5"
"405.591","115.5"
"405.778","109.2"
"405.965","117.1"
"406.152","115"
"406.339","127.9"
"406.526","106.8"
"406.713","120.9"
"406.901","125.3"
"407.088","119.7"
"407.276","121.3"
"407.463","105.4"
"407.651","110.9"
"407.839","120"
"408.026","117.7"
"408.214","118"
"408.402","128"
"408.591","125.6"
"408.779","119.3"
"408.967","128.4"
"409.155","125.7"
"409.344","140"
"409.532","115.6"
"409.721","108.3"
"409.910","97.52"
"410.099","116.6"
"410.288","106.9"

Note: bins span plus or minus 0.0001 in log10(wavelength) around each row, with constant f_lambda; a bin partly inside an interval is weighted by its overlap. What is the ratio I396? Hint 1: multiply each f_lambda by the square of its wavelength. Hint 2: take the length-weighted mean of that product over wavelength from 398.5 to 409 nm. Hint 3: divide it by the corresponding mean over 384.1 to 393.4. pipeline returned 1.7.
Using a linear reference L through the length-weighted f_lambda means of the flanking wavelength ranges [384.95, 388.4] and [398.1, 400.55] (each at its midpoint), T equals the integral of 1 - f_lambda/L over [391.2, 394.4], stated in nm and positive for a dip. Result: 0.68 nm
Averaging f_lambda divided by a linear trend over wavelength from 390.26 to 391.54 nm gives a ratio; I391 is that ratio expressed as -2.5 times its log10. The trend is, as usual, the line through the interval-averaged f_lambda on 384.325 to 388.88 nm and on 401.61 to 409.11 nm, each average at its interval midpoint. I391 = -0.13 mag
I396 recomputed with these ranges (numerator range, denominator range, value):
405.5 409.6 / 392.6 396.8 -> 1.80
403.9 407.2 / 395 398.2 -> 1.62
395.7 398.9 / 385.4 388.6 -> 1.21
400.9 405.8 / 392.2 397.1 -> 1.78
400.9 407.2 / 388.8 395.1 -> 1.64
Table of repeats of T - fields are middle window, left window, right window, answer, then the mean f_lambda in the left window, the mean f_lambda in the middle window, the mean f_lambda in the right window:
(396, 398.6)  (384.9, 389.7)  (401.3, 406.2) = 0.69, 70.3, 73.2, 118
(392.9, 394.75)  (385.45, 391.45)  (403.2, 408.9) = 0.59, 76.4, 60.5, 117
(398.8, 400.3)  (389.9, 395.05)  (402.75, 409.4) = -0.31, 75.9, 118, 118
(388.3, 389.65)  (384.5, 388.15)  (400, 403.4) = 0.04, 68.2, 75.4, 125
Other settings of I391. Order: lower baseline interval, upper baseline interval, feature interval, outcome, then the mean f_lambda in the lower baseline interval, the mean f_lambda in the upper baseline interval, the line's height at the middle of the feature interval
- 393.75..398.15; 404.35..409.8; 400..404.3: -0.23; 73.3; 119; 98.6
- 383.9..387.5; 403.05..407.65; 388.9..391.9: -0.13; 66.7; 115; 78.4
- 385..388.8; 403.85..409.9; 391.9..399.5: 0.17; 67.6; 118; 89.7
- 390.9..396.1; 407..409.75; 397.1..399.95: -0.04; 76.6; 121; 91.5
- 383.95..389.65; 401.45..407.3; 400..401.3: -0.17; 70.1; 119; 108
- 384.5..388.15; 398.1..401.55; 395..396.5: 0.19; 68.2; 117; 103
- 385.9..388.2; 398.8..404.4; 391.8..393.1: 0.21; 68.4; 120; 87.6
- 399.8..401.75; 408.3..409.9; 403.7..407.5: 0.07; 126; 122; 124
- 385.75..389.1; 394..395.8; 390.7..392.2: -0.20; 69.6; 81.8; 76.2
